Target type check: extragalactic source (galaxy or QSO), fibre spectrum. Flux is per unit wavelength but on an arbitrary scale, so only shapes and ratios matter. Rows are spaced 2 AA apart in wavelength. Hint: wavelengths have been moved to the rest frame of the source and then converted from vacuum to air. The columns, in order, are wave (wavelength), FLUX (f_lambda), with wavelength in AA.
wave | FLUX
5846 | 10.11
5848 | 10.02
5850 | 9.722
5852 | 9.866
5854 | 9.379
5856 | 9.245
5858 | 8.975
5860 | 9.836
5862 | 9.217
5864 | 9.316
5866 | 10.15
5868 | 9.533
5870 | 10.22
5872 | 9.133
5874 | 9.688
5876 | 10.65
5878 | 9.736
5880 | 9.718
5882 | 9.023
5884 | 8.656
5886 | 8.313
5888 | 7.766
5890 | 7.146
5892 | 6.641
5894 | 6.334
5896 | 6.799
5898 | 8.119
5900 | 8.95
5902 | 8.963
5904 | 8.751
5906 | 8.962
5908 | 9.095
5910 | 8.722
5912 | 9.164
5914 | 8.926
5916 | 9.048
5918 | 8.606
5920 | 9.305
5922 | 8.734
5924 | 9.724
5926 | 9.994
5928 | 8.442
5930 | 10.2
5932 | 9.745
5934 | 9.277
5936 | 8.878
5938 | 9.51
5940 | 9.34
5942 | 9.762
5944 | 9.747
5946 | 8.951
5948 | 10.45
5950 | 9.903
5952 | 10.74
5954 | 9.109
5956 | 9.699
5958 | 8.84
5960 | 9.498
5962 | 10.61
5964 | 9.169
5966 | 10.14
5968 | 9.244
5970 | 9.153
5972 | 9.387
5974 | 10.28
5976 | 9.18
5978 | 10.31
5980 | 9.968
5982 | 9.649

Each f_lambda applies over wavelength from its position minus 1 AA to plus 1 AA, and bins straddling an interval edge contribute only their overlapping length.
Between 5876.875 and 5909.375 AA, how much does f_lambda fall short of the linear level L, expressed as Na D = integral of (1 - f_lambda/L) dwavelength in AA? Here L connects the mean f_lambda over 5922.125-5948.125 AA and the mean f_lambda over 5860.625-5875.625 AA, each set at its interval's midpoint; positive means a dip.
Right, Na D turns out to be 4.3 AA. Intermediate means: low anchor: 9.66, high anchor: 9.48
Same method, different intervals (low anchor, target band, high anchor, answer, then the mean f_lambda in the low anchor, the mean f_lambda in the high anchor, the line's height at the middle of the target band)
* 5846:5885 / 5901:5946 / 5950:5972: 1.85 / 9.6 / 9.62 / 9.61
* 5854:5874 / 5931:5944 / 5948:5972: 0.26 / 9.52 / 9.67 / 9.63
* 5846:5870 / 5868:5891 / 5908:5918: 0.61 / 9.62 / 8.94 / 9.35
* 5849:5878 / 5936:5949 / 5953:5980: 0.06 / 9.64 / 9.6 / 9.61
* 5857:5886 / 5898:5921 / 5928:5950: 1.49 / 9.52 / 9.55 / 9.54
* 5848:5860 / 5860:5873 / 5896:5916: -0.39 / 9.52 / 8.76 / 9.34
